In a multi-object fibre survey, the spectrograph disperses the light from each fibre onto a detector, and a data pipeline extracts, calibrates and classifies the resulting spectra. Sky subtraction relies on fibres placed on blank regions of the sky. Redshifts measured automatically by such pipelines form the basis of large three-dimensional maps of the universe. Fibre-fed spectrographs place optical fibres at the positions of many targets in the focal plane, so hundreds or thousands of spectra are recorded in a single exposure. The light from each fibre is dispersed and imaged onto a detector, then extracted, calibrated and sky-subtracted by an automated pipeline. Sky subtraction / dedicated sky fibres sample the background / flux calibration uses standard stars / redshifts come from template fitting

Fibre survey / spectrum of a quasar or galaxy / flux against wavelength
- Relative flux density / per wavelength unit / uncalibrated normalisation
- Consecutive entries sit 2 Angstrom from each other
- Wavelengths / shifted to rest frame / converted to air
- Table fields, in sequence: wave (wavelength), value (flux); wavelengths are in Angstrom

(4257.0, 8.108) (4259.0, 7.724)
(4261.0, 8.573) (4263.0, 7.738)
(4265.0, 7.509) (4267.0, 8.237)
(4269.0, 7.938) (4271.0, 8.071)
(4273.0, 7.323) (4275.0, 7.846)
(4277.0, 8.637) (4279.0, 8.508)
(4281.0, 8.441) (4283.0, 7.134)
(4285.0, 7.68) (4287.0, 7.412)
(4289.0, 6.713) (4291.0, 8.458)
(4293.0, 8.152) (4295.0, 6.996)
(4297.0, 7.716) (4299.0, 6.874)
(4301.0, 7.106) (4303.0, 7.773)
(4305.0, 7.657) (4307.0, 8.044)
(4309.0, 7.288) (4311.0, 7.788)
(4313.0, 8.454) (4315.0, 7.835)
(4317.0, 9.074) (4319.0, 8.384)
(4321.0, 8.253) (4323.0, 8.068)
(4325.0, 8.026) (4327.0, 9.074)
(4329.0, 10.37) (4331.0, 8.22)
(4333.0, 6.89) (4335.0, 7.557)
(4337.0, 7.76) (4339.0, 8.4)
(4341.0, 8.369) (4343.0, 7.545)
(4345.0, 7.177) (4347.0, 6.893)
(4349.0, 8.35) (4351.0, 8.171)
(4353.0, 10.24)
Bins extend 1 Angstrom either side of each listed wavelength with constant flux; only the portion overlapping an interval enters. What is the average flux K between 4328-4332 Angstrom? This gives 9.29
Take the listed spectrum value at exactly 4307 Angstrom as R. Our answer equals 8.044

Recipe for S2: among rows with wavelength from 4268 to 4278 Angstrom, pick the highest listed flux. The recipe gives 8.637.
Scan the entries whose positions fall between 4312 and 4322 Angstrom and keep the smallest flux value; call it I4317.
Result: 7.835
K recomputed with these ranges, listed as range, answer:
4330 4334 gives 7.55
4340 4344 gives 7.96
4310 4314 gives 8.12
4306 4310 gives 7.67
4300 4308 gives 7.64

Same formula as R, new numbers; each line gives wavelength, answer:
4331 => 8.22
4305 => 7.657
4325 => 8.026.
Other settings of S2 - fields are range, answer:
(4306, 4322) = 9.074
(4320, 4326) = 8.253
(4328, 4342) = 10.37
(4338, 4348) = 8.4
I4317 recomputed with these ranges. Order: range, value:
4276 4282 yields 8.441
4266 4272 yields 7.938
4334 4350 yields 6.893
